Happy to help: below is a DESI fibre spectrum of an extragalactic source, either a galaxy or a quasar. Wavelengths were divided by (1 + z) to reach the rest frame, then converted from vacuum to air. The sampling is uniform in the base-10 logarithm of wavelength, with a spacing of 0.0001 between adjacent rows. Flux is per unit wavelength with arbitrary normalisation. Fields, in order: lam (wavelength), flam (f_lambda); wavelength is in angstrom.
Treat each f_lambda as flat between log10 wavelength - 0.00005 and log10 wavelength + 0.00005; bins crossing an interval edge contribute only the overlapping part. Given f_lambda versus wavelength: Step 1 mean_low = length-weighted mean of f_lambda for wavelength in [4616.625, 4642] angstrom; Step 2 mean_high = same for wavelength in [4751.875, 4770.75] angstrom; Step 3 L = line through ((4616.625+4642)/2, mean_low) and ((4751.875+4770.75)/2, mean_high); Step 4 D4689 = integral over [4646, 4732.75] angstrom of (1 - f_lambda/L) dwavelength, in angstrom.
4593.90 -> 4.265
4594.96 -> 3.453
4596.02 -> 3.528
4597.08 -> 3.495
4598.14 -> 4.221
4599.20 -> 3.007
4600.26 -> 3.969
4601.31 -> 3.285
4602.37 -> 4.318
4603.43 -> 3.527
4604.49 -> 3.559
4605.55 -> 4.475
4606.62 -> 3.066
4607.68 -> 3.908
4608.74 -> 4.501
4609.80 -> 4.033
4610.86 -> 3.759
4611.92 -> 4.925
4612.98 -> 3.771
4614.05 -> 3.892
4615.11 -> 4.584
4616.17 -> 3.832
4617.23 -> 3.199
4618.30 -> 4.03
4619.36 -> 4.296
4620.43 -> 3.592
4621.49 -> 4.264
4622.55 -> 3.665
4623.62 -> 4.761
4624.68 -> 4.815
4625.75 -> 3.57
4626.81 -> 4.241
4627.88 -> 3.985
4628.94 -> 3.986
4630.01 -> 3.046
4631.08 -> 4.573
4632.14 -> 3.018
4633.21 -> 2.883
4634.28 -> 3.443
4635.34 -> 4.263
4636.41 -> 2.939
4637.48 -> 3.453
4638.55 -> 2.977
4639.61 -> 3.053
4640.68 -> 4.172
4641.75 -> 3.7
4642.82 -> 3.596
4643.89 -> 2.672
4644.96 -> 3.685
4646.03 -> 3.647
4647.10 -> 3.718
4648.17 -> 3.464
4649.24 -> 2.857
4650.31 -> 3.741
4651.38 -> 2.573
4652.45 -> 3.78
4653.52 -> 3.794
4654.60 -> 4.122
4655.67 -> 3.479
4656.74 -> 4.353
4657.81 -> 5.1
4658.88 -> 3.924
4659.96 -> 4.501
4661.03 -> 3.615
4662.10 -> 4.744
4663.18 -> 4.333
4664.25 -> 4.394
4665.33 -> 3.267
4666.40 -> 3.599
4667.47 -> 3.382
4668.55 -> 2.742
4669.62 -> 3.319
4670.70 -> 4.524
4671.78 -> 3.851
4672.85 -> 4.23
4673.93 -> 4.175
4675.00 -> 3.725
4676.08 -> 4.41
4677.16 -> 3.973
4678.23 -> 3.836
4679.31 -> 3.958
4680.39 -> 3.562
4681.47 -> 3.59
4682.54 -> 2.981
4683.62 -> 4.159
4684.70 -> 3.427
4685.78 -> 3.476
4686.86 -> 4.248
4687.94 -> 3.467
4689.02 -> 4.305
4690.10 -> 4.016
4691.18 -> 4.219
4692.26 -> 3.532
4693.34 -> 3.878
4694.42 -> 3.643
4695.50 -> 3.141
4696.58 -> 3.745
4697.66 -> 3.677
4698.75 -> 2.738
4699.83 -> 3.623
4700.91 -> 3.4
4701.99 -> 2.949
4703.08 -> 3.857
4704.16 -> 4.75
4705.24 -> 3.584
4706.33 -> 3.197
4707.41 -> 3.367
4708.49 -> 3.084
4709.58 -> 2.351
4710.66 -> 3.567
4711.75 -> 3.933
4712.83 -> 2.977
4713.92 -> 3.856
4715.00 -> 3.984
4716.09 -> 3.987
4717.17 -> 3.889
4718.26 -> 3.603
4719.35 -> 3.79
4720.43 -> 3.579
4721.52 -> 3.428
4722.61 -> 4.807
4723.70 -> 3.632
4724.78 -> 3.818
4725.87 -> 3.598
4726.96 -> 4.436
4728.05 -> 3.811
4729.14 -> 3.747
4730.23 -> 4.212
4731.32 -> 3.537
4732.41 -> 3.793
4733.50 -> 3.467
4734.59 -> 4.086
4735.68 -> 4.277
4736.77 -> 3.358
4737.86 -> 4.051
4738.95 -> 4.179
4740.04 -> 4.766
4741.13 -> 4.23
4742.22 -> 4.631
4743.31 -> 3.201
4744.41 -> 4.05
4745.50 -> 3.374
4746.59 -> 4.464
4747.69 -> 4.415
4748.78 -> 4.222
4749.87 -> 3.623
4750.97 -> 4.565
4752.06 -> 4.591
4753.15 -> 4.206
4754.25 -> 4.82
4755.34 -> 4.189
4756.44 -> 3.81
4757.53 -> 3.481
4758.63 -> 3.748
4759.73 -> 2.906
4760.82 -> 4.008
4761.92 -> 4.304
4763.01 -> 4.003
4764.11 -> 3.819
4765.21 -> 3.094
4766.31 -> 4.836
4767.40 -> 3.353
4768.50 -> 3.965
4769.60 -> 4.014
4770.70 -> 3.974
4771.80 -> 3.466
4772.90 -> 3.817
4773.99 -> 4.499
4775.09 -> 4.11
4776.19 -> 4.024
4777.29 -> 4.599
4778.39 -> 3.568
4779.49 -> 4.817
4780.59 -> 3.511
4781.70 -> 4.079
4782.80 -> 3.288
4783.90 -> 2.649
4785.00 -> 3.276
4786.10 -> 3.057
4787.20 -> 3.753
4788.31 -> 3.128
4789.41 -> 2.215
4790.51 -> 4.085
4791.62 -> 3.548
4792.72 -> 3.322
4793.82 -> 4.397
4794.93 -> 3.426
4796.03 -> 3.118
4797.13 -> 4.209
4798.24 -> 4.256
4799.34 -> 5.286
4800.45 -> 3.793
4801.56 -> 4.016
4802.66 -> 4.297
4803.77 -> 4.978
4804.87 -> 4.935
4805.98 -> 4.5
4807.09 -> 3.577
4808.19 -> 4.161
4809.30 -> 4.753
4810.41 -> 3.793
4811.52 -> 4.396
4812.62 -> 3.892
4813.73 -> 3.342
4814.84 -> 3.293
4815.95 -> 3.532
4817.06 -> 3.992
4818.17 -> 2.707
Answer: 2.1 angstrom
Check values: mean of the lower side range 3.75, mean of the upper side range 3.94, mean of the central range 3.74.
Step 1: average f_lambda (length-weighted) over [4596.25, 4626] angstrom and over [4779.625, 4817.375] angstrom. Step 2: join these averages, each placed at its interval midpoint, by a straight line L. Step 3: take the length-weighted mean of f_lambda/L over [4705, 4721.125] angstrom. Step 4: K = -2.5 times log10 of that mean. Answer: 0.11 mag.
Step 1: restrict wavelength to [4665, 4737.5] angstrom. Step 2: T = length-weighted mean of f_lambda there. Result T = 3.71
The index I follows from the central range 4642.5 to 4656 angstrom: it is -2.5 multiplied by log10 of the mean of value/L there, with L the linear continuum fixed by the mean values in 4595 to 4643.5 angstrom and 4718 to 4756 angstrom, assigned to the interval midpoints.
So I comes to 0.114 mag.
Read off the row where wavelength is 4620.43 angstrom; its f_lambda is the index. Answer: 3.592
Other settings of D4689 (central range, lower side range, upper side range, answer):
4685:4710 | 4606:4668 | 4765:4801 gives 1.4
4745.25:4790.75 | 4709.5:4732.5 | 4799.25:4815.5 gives 1.5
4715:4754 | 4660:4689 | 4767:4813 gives -1.2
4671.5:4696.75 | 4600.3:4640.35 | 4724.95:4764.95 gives 0.6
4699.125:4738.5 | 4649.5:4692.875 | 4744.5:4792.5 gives 1.5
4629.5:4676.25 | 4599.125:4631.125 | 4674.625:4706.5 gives 1.6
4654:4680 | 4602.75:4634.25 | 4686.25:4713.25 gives -1.9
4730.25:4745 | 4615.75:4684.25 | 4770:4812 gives -0.5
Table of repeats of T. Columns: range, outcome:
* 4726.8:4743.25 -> 4.01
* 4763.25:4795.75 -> 3.71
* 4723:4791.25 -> 3.88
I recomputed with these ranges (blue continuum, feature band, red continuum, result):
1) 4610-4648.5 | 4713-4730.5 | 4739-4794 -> -0.01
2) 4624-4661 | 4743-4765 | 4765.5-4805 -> -0.04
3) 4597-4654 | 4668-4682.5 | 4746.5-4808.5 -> 0.00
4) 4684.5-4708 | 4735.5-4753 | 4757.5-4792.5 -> -0.12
